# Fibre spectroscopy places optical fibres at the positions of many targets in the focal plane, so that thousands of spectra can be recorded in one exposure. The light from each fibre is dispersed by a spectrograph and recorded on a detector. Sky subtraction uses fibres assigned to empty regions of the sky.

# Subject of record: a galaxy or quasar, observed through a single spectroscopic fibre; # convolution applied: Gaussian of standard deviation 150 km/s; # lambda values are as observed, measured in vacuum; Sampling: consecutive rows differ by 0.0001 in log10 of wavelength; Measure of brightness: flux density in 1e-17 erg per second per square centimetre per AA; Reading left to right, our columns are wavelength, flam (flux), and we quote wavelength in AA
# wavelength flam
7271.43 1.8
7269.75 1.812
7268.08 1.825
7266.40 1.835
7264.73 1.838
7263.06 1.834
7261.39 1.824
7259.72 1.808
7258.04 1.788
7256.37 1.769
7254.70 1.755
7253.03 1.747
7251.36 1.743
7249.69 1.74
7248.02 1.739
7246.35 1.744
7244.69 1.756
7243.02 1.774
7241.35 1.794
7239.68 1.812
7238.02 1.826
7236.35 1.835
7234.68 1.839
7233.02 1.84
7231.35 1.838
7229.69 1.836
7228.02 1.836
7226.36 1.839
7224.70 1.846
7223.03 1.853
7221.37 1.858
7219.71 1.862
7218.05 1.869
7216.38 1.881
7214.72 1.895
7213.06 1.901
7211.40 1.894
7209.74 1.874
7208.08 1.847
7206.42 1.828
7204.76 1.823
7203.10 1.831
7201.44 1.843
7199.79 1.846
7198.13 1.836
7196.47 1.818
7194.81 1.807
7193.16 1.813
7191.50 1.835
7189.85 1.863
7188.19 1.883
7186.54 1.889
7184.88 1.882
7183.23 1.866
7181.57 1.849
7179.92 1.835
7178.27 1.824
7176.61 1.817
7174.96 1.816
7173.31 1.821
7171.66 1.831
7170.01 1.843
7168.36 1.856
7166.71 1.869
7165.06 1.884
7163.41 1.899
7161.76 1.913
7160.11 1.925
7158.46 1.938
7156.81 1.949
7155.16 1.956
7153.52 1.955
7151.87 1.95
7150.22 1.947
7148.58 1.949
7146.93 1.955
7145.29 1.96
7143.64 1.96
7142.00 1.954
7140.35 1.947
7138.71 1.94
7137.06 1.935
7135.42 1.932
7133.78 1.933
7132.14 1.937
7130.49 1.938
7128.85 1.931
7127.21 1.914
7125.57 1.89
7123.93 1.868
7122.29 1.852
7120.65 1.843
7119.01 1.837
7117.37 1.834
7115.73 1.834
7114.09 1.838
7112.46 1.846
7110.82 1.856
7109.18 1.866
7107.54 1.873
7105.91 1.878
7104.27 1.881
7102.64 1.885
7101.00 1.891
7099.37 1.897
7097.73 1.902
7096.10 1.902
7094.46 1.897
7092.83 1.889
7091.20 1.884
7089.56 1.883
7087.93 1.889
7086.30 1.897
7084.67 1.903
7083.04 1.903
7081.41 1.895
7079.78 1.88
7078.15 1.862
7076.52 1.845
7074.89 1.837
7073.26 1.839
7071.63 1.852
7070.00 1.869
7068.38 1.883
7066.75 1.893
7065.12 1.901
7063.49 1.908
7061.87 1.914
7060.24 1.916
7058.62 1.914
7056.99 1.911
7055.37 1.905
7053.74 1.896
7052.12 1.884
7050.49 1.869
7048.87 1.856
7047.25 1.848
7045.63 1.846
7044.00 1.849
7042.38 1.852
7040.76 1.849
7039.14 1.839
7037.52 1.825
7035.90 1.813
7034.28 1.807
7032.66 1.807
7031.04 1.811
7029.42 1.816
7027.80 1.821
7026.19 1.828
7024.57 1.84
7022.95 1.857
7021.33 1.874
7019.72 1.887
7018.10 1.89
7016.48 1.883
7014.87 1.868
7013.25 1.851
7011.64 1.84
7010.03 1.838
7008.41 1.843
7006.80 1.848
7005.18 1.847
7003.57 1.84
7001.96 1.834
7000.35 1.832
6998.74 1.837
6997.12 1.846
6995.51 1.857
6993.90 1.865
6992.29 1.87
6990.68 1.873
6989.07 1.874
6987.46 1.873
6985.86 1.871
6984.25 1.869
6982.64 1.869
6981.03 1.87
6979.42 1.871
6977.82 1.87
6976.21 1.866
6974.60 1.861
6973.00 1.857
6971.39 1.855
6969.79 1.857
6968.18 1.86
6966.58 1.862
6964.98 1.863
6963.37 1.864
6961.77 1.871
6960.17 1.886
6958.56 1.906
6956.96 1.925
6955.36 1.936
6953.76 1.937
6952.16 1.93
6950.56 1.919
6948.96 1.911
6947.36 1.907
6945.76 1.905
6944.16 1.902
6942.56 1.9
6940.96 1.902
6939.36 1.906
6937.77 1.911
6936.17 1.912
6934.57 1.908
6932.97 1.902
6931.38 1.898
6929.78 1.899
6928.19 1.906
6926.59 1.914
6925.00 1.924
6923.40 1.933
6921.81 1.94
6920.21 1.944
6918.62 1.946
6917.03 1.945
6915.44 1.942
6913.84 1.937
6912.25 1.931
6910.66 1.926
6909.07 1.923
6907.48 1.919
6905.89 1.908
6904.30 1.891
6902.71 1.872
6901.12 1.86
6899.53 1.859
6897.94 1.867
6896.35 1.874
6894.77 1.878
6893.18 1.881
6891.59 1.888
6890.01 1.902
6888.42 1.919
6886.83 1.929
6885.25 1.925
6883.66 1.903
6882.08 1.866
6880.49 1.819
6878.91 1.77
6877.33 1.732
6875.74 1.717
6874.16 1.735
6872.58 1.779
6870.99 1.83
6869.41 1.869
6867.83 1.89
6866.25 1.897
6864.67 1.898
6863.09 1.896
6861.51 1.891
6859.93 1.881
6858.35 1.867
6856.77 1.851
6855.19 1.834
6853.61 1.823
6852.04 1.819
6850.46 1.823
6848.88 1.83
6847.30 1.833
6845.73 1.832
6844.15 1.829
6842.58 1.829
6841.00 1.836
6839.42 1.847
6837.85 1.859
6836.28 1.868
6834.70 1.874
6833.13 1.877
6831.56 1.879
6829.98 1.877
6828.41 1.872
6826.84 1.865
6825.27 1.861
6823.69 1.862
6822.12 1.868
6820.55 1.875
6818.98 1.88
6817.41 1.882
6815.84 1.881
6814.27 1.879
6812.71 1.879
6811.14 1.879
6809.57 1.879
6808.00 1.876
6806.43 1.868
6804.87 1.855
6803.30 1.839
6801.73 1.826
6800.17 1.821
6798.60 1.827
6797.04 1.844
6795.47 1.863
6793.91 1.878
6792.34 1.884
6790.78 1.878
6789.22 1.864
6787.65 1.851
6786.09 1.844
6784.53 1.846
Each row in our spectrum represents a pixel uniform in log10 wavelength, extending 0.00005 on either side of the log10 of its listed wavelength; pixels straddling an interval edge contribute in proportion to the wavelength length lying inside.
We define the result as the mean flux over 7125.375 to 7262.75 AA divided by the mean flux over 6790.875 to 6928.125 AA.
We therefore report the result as 1.00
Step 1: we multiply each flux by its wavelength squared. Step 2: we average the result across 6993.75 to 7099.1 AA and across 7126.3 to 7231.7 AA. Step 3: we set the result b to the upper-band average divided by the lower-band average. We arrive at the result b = 1.05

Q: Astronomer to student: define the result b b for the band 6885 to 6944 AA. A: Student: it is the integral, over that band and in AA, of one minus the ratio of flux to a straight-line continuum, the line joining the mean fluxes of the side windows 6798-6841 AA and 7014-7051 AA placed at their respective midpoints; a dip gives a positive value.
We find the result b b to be -1.7 AA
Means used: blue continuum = 1.86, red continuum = 1.84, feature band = 1.91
